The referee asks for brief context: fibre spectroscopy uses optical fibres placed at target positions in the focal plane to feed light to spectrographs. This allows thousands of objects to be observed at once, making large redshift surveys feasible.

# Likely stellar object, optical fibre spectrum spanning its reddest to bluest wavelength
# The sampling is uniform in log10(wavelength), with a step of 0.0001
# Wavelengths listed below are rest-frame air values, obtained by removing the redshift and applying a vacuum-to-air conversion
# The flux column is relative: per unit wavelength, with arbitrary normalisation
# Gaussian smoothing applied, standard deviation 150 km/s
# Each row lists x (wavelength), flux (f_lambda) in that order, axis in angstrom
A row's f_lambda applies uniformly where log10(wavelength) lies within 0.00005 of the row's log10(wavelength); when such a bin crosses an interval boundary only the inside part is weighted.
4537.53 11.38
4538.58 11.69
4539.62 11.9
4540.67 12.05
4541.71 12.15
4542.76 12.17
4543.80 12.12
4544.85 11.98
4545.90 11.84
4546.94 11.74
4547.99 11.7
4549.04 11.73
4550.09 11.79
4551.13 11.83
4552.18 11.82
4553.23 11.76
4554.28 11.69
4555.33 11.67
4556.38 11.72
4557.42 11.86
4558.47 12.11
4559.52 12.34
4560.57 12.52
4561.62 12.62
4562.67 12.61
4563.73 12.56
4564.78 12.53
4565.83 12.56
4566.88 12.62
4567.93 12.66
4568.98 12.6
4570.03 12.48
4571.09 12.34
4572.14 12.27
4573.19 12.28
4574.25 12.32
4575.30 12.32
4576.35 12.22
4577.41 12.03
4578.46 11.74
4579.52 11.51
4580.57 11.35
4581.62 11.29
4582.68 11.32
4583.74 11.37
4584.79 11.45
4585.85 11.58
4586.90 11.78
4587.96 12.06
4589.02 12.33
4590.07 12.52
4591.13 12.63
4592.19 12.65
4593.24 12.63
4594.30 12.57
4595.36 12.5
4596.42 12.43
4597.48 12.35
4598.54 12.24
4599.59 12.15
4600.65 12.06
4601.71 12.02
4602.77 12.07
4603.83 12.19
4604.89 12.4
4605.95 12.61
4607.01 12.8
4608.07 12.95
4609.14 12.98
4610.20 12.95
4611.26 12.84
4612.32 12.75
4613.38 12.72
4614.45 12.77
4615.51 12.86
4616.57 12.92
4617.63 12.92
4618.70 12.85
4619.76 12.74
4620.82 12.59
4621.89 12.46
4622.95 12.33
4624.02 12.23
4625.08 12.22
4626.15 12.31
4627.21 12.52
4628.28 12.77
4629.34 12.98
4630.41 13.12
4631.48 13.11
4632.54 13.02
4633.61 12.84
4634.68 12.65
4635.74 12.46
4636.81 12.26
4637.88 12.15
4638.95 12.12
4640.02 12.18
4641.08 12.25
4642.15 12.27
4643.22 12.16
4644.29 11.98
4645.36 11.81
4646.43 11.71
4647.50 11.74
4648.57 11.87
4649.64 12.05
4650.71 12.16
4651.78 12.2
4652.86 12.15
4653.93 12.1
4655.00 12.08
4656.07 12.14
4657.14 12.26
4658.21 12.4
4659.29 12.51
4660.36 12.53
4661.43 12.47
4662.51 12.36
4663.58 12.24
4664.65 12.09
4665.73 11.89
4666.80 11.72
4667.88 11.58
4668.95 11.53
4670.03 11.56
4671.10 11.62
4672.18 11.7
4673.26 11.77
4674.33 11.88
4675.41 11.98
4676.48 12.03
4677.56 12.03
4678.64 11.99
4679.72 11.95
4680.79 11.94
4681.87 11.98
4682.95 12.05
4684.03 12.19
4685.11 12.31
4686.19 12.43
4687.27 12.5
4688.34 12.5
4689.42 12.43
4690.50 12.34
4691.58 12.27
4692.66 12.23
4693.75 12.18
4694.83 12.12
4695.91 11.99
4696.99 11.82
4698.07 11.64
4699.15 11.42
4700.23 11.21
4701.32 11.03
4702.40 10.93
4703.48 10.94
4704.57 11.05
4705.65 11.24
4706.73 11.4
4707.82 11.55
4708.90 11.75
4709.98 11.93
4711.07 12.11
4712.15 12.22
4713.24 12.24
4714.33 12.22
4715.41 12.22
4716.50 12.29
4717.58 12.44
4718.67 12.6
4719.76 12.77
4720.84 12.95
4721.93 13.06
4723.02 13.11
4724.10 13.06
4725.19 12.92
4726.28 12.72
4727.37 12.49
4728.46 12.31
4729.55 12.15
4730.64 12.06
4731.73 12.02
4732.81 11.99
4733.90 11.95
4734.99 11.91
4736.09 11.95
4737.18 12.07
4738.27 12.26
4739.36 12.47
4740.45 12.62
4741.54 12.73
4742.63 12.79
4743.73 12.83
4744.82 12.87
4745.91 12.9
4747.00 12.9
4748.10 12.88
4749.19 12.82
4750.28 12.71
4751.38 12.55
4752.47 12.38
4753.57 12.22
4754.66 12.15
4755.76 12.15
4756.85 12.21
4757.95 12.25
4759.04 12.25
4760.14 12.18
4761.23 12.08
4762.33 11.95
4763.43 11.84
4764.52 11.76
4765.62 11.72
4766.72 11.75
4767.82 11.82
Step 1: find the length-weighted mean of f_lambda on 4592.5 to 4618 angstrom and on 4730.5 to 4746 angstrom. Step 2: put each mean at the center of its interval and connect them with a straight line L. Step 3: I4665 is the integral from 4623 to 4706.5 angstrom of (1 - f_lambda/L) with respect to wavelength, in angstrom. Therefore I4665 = 2.6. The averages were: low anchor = 12.6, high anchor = 12.4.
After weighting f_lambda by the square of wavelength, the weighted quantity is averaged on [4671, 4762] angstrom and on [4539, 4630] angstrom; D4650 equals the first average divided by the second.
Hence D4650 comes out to 1.1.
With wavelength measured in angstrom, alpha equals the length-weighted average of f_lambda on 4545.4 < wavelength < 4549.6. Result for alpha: 11.7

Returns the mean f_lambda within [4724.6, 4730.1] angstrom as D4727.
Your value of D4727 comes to 12.5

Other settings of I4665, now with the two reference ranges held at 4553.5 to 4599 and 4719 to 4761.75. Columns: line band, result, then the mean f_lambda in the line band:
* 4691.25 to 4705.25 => 0.9 angstrom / 11.6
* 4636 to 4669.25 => 0.6 angstrom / 12.1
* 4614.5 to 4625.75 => -0.3 angstrom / 12.6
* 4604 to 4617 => -0.6 angstrom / 12.8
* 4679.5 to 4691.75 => 0.1 angstrom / 12.3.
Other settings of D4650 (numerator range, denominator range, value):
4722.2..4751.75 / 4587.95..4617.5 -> 1.06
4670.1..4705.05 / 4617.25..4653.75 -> 0.98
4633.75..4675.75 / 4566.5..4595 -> 1.03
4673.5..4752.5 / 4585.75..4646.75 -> 1.02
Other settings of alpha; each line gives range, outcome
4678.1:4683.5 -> 12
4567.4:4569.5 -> 12.7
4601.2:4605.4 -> 12.2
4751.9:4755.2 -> 12.3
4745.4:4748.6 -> 12.9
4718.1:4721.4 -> 12.8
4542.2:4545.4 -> 12.1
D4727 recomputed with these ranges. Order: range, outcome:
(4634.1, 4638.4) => 12.4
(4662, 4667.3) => 12.1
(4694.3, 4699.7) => 11.8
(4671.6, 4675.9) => 11.8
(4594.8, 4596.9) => 12.4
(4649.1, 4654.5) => 12.1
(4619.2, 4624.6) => 12.5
